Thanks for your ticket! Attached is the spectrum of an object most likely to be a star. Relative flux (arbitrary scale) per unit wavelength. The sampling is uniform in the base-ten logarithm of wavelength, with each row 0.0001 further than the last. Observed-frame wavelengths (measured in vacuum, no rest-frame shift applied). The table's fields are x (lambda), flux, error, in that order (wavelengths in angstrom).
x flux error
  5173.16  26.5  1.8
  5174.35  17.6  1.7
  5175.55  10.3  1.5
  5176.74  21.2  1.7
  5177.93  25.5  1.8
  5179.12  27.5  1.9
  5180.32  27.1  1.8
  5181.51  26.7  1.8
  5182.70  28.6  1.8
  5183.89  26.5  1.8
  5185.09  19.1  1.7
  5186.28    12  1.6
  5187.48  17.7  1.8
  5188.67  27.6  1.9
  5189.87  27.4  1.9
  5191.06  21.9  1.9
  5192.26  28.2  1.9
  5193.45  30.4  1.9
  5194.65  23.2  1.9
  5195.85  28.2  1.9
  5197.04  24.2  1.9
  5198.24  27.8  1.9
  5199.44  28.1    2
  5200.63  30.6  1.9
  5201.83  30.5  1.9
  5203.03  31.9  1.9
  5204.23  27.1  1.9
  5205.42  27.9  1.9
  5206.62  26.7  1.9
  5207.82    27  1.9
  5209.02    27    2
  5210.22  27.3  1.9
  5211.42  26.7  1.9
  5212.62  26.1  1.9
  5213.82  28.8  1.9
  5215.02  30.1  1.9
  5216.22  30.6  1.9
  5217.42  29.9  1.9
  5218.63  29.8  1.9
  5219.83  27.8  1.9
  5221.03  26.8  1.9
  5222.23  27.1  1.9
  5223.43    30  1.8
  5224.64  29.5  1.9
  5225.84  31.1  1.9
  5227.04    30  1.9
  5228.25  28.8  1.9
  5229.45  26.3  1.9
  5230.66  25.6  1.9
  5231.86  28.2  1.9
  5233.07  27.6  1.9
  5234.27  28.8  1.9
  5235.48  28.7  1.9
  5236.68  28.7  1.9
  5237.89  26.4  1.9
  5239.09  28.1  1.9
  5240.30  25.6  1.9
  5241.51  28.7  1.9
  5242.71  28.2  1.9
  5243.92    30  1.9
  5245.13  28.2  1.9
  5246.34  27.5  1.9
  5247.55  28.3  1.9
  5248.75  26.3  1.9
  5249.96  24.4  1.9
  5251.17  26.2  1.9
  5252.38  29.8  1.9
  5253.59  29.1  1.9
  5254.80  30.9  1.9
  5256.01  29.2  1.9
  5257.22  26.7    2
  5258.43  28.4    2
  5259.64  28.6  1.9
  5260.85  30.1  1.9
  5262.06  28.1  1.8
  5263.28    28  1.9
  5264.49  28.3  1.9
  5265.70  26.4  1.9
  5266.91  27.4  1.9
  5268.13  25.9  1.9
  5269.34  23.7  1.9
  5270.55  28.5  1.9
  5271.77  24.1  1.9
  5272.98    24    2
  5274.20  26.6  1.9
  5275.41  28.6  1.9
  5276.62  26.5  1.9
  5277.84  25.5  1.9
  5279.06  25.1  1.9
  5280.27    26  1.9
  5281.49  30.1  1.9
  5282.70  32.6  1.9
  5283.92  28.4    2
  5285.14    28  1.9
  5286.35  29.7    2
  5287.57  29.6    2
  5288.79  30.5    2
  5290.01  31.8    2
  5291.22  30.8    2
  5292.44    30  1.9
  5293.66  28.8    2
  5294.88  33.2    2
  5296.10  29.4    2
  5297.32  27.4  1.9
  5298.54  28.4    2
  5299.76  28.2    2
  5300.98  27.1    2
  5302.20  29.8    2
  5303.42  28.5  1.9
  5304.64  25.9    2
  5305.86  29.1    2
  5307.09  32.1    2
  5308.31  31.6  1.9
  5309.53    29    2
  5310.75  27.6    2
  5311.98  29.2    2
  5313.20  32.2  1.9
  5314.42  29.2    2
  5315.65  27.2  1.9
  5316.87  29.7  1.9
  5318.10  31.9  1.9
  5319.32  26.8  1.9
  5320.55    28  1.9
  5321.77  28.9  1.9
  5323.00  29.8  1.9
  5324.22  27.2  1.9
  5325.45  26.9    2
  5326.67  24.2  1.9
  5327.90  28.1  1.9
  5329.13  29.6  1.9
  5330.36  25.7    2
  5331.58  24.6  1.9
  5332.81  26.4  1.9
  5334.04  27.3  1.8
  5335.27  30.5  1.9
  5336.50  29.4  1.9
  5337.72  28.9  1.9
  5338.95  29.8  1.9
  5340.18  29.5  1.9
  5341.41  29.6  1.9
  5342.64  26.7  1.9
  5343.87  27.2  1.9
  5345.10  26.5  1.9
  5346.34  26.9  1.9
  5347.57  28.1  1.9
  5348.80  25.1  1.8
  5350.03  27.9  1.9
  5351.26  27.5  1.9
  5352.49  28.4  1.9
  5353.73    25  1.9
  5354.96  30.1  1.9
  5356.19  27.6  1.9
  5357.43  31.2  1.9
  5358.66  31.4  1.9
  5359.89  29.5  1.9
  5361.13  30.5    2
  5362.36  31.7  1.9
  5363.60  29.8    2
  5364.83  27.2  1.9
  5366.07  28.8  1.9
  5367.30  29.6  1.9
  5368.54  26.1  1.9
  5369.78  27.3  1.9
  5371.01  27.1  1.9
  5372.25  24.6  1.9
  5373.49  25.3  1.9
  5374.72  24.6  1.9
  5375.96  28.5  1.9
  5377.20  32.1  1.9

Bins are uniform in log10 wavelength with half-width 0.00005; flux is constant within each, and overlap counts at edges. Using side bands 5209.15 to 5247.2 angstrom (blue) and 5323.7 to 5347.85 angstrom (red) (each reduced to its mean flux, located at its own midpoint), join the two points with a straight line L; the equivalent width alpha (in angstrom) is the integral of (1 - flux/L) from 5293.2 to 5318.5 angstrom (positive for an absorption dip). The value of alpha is -1.3 angstrom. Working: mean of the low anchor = 28.3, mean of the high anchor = 27.6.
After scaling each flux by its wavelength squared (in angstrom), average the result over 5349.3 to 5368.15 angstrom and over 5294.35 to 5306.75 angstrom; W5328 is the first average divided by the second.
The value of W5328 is 1.03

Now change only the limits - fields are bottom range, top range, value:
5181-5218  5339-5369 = 1.13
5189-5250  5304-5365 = 1.06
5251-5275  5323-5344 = 1.04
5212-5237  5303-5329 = 1.04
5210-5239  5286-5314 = 1.07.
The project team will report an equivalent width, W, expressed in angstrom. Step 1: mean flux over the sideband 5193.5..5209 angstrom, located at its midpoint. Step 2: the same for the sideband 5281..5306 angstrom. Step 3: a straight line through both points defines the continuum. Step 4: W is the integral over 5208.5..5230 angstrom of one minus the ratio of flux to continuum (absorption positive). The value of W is -0.3 angstrom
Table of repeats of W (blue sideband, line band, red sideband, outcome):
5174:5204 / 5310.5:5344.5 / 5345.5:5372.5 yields -0.8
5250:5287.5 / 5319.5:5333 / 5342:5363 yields 0.4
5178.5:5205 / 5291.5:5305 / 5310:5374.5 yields -0.7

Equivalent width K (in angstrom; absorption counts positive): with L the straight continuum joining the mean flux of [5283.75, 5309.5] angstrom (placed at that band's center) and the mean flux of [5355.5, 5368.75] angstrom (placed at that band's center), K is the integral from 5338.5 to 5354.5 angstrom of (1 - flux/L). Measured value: 1.1 angstrom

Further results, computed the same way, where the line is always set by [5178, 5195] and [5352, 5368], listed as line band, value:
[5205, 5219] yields -1.57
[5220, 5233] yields -1.32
